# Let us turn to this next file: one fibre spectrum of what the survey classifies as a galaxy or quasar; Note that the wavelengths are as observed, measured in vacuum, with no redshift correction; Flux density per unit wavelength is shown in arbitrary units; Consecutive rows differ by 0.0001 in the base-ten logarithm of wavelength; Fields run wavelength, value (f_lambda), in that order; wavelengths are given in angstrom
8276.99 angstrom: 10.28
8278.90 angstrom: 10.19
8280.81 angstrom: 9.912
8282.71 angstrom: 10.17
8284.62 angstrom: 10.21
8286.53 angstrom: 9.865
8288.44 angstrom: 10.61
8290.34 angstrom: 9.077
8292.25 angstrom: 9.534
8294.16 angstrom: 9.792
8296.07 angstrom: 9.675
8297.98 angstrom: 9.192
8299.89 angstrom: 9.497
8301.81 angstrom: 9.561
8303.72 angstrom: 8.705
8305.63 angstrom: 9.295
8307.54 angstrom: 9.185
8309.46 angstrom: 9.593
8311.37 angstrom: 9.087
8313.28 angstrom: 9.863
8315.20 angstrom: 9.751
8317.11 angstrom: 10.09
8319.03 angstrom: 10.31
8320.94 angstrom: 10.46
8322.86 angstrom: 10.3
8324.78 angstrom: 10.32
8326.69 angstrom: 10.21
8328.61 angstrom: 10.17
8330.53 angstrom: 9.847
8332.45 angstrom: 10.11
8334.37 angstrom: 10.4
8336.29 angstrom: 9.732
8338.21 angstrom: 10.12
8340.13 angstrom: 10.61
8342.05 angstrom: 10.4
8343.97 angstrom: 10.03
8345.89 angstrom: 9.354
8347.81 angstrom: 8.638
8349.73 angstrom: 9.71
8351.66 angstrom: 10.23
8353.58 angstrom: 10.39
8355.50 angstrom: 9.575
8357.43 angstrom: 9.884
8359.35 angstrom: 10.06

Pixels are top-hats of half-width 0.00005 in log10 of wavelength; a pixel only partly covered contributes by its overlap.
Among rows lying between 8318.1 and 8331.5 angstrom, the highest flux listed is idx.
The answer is 10.46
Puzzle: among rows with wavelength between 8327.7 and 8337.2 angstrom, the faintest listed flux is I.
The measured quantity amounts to 9.732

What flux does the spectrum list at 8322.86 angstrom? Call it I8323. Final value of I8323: 10.3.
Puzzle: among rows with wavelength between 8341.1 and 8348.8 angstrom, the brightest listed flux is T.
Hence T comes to 10.4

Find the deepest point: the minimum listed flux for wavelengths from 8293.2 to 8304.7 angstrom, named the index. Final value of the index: 8.705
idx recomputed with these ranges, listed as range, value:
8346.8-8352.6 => 10.23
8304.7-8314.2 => 9.863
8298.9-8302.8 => 9.561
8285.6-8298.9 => 10.61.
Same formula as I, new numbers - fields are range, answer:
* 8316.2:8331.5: 9.847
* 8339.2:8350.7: 8.638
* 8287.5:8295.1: 9.077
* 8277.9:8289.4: 9.865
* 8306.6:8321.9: 9.087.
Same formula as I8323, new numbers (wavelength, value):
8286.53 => 9.865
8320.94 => 10.46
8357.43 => 9.884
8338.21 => 10.12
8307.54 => 9.185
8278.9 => 10.19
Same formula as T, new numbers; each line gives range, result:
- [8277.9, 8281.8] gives 10.19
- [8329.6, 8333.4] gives 10.11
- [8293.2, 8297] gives 9.792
